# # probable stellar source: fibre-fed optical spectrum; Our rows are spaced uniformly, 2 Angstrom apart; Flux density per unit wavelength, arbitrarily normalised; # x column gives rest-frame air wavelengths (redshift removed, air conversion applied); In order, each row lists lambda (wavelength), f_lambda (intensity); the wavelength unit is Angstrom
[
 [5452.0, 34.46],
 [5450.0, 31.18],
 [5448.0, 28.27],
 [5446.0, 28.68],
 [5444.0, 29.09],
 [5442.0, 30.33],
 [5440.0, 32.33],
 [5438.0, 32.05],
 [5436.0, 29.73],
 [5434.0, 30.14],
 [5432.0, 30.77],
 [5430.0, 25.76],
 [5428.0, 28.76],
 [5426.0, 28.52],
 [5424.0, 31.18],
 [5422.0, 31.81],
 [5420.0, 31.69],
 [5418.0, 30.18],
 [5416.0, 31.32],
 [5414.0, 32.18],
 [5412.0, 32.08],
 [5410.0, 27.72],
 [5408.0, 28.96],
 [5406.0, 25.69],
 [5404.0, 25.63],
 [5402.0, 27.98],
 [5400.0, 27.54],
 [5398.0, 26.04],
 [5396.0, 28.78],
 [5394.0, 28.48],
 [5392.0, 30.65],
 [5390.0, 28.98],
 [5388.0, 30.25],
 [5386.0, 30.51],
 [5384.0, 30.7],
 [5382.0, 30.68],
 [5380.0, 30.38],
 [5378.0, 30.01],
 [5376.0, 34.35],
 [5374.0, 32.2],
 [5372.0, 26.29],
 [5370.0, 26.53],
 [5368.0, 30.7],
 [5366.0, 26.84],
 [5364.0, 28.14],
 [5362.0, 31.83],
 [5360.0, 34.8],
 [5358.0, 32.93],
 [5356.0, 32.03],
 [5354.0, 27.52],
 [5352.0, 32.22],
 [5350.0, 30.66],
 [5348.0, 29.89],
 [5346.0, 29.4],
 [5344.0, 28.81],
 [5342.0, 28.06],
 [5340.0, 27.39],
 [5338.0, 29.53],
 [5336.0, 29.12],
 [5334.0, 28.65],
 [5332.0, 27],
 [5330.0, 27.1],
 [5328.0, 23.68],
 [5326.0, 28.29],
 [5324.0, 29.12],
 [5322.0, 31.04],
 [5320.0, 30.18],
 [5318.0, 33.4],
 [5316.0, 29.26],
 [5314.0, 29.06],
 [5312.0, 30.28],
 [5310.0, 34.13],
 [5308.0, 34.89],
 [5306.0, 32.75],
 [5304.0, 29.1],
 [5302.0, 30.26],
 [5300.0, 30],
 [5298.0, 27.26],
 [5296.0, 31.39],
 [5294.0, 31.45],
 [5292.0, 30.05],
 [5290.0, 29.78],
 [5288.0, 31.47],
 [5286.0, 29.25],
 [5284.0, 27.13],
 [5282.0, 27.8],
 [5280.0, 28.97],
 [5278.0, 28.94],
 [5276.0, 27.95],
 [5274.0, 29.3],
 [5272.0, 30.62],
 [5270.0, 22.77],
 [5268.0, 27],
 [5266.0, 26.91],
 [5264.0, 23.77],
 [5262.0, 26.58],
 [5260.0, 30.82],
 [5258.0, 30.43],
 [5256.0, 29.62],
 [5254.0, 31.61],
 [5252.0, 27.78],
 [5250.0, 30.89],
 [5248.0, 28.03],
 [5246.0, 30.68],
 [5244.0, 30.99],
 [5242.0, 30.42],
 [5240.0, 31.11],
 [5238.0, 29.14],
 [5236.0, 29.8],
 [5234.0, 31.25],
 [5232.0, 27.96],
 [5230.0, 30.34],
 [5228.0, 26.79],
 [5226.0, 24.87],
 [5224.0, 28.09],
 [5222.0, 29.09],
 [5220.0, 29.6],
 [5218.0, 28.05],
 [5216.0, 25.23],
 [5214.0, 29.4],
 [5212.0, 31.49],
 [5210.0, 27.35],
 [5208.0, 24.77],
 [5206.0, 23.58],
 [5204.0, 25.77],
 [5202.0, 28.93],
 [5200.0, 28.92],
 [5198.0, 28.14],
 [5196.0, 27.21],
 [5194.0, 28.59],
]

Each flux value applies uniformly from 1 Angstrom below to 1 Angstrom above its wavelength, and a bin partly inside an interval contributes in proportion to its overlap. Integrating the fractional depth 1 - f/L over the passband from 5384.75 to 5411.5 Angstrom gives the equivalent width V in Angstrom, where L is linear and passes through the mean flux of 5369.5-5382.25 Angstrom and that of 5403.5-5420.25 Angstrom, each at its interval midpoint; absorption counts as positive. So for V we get 1.3 Angstrom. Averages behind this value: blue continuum 30.2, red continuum 29.5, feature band 28.3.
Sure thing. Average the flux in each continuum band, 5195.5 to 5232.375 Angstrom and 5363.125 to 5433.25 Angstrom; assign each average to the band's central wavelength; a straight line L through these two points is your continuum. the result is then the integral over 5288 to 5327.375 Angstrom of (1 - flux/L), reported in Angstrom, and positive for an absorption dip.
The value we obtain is -2.8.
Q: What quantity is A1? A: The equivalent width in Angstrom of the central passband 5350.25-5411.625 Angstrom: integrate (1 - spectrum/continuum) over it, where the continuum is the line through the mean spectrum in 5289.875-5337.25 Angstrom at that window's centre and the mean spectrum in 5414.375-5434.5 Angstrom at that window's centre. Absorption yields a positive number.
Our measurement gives 0.9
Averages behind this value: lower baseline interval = 29.9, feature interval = 29.6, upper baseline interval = 30.1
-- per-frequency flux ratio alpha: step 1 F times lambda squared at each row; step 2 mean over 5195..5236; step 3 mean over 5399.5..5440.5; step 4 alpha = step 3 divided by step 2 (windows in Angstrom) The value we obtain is 1.15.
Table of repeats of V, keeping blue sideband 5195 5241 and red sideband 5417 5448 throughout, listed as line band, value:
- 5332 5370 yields -0.6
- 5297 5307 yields -0.3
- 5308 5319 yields -1.0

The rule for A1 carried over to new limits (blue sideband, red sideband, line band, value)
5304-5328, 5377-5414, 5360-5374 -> 0.25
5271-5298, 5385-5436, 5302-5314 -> -0.97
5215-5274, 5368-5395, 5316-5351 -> 0.74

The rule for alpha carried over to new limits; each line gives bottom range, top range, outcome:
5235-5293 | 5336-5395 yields 1.08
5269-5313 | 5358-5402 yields 1.03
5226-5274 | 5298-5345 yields 1.05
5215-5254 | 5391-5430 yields 1.07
